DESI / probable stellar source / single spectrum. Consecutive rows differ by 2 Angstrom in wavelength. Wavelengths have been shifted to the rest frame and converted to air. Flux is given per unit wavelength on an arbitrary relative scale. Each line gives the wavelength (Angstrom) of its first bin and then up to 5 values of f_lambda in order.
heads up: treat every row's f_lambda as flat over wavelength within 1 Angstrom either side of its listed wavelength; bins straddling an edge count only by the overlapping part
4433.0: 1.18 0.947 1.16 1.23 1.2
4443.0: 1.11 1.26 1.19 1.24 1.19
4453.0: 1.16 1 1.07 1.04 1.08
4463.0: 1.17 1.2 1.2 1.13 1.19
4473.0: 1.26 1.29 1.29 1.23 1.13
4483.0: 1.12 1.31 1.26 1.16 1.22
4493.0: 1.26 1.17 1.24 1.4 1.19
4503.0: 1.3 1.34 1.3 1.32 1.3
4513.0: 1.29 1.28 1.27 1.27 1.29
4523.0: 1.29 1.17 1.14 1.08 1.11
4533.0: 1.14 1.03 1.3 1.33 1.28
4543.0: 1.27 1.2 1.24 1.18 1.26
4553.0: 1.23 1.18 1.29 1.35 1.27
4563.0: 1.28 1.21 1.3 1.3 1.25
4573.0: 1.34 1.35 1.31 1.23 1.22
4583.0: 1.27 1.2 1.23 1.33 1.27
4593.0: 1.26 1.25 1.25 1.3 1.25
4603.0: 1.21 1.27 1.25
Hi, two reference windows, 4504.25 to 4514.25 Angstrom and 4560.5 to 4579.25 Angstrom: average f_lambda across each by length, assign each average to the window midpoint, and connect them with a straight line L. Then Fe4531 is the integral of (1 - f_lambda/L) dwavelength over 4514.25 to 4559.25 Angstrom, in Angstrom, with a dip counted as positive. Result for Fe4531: 2.62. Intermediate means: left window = 1.31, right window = 1.29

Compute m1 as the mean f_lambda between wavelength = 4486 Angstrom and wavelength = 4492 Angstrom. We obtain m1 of 1.21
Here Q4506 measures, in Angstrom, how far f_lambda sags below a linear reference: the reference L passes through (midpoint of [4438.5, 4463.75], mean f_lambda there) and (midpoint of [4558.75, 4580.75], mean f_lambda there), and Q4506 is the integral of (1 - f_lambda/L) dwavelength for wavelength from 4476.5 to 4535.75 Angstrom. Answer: -0.96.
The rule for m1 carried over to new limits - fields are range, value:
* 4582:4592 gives 1.26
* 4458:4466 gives 1.12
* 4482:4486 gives 1.22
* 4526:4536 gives 1.1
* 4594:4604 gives 1.25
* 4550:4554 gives 1.25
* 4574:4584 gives 1.28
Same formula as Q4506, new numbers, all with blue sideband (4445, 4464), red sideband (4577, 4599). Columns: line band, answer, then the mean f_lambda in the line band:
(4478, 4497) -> -0.7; 1.21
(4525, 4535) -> 0.7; 1.11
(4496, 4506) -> -1.0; 1.29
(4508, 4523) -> -1.3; 1.29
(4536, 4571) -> -1.1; 1.26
